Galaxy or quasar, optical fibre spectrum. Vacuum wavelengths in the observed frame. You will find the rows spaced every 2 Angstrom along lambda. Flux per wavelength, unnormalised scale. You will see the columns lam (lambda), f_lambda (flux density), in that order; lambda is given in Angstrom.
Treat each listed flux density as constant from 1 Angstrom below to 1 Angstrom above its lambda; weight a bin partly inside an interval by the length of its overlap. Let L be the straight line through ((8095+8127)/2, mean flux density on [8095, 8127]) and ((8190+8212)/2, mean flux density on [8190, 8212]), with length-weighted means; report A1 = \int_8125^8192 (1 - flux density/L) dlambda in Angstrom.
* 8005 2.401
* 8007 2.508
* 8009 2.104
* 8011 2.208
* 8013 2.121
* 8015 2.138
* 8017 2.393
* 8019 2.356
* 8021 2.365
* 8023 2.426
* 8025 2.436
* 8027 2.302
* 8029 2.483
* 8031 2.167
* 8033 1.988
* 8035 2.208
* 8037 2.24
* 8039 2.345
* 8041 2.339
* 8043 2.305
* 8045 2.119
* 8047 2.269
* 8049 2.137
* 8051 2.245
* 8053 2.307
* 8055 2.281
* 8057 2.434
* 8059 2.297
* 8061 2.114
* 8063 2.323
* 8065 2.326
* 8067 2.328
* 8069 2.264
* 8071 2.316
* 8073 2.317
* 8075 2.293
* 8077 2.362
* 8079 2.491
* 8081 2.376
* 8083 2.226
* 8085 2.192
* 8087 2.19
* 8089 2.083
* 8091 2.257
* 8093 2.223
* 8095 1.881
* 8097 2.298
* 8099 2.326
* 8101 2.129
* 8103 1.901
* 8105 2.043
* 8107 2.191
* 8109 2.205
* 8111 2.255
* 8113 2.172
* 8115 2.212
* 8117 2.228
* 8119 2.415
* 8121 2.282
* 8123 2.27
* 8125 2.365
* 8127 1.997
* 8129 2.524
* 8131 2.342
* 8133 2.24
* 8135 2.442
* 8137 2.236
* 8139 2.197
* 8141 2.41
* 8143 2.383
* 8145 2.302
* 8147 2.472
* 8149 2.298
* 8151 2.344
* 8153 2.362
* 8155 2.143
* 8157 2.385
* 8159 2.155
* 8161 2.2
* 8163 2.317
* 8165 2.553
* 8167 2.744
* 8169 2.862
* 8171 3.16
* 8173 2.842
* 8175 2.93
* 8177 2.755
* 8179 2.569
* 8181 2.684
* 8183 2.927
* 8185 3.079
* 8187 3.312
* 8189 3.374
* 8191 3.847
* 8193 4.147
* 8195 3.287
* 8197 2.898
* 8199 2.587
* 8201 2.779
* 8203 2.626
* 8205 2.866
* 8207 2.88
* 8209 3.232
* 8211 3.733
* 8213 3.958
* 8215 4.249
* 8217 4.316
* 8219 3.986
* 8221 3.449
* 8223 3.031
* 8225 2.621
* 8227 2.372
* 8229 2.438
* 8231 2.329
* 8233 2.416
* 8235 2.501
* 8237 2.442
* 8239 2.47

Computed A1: 3.4 Angstrom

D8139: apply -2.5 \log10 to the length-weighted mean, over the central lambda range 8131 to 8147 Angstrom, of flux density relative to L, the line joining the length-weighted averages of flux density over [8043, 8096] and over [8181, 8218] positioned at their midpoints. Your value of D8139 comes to 0.211 mag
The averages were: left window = 2.26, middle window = 2.33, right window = 3.32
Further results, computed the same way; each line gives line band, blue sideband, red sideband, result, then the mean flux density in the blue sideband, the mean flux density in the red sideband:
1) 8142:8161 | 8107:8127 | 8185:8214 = 0.15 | 2.25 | 3.25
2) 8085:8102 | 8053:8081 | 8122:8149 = 0.07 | 2.32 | 2.32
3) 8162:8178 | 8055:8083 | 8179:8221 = 0.12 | 2.32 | 3.32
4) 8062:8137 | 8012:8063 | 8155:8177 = 0.08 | 2.27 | 2.6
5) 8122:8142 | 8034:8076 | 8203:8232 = 0.18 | 2.28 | 3.23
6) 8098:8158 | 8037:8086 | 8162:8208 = 0.17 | 2.29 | 2.96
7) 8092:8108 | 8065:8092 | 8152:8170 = 0.10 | 2.29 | 2.41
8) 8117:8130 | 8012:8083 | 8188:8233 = 0.18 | 2.29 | 3.21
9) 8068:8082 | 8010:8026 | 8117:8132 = -0.02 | 2.31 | 2.31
